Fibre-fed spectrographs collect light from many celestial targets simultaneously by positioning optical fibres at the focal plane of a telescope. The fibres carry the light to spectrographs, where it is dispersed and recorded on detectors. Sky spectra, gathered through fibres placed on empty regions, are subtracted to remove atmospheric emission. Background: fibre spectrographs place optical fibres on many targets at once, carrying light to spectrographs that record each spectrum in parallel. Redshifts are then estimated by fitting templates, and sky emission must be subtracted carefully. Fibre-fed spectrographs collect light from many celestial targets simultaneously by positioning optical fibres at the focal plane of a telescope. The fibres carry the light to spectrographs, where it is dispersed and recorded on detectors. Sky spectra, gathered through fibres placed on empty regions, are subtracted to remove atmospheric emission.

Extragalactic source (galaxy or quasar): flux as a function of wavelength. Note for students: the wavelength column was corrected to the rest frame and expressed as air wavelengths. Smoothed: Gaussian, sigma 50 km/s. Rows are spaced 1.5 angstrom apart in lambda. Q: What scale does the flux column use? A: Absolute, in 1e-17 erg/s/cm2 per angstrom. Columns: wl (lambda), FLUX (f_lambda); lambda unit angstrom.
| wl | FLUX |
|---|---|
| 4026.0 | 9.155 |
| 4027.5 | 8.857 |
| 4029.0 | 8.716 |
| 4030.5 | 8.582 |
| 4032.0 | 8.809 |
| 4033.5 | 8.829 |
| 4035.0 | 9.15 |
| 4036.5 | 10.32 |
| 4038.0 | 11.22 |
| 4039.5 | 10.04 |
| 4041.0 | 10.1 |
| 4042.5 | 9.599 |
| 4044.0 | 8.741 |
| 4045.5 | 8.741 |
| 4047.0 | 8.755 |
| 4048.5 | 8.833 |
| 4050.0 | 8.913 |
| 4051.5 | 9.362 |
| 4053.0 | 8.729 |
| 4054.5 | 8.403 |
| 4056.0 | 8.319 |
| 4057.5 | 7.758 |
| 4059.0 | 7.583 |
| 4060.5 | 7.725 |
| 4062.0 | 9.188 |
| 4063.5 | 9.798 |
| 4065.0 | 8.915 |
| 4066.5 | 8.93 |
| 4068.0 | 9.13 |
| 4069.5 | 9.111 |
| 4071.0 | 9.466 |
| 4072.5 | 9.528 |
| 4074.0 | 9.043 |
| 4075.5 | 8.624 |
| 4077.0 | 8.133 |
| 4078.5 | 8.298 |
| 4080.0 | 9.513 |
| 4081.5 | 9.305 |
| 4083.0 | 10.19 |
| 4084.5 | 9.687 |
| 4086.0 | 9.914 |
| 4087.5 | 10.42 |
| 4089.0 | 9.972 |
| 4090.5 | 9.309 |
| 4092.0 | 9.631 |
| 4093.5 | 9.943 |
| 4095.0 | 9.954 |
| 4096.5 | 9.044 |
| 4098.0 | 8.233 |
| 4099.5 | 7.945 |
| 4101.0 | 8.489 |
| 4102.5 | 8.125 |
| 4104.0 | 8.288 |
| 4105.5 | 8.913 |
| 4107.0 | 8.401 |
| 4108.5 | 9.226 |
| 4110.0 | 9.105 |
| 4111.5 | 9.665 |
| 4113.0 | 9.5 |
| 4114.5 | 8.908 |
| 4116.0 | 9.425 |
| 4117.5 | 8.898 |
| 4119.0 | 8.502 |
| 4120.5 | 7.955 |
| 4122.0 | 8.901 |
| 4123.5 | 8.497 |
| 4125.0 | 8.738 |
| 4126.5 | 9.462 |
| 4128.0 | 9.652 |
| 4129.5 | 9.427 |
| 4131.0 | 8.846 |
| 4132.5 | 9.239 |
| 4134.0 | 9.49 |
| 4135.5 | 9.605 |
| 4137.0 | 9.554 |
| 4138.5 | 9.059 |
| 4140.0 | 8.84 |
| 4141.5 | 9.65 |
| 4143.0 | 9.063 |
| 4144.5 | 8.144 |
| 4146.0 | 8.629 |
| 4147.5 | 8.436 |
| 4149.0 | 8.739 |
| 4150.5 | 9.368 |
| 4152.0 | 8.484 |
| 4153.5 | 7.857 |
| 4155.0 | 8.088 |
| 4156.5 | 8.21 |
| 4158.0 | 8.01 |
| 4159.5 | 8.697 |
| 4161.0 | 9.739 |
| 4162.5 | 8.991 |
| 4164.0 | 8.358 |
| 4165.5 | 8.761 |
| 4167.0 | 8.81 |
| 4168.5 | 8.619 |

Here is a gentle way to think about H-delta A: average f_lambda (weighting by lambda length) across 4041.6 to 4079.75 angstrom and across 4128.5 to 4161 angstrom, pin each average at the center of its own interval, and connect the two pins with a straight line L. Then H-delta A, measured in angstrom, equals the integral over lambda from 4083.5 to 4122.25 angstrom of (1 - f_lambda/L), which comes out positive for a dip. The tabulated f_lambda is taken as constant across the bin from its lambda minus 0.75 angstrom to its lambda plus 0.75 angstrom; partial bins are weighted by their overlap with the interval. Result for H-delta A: -1.2 angstrom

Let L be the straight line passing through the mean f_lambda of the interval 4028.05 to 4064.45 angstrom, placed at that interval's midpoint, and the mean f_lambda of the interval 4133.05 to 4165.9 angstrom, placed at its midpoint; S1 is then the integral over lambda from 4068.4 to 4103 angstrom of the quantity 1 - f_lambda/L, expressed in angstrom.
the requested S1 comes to -1.1 angstrom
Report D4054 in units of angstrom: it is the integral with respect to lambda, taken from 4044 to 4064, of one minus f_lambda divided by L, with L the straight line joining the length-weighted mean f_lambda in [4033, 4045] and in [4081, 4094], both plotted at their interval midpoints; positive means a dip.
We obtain 2.4 angstrom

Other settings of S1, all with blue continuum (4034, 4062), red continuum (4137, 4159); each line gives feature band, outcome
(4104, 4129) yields -0.6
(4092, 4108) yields 0.1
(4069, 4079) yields 0.0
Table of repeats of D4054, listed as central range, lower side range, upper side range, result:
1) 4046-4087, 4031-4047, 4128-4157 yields 1.76 angstrom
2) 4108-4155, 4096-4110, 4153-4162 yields -2.65 angstrom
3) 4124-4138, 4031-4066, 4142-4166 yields -0.99 angstrom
